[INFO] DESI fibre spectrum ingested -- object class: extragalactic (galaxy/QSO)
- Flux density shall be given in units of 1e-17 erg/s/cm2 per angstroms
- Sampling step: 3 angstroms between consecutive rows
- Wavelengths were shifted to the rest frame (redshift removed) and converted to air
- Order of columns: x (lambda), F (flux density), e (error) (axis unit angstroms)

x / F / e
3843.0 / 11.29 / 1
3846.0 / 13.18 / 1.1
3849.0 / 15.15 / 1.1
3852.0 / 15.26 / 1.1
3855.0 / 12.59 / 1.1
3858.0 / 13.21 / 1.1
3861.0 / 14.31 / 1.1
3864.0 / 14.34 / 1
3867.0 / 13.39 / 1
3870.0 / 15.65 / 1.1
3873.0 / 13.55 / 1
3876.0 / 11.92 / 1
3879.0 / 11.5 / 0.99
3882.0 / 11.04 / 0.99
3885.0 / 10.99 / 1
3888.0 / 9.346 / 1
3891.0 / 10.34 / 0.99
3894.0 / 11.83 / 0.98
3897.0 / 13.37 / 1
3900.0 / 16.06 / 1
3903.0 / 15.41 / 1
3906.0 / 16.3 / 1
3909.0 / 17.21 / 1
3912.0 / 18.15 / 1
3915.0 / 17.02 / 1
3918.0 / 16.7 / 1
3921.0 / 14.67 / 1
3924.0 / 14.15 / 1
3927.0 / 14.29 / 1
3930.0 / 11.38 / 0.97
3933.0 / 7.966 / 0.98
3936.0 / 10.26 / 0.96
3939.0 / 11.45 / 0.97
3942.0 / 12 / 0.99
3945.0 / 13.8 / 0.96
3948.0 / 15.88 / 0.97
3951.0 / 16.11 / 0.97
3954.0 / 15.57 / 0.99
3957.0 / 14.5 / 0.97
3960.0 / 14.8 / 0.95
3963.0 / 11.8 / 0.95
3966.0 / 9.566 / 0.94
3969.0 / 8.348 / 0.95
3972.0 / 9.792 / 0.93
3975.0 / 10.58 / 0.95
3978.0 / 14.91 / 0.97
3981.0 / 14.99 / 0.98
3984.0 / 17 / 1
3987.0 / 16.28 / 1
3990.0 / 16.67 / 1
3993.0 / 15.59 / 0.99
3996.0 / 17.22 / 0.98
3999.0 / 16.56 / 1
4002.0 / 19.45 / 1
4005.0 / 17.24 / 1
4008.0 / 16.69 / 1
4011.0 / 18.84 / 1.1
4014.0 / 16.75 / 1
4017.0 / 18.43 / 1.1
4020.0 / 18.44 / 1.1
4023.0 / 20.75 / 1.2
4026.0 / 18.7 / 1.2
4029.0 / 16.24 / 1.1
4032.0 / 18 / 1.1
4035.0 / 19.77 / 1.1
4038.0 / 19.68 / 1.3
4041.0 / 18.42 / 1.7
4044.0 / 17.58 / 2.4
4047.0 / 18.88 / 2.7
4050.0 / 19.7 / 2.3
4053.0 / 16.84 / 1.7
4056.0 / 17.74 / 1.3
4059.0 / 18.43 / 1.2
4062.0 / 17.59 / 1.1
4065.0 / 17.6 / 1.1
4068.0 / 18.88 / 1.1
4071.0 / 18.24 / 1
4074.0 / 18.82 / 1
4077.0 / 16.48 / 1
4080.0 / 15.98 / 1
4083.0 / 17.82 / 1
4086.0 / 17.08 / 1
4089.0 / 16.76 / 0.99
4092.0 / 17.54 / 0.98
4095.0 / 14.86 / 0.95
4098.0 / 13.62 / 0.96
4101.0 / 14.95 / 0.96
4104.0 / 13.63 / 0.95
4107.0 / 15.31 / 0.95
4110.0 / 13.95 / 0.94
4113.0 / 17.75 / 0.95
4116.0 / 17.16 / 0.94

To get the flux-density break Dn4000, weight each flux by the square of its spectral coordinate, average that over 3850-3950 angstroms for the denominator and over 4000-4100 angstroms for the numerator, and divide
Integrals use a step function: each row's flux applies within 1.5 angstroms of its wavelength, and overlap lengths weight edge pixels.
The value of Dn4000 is 1.4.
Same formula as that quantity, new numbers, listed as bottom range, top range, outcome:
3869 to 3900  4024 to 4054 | 1.65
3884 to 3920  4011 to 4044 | 1.36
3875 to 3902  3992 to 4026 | 1.60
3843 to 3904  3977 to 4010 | 1.36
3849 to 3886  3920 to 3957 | 1.03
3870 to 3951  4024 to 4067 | 1.46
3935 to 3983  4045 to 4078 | 1.49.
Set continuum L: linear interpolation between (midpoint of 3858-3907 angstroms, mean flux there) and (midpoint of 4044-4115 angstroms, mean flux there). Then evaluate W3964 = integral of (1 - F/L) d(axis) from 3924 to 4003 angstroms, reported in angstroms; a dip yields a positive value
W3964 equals 5.3 angstroms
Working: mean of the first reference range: 13.1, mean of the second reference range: 16.9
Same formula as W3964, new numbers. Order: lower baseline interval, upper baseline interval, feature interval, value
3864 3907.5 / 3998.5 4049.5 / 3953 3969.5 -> 3.40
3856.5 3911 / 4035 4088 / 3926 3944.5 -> 4.32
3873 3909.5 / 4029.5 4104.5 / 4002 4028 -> -3.53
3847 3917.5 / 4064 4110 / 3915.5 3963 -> 3.21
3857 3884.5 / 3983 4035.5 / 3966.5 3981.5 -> 4.70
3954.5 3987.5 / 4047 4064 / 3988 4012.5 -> -4.20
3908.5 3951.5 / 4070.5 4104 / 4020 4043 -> -4.79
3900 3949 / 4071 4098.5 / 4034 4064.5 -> -4.21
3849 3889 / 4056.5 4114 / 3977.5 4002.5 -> -2.42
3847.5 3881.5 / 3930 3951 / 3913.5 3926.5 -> -3.08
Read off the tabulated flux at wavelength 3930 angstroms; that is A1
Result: 11.38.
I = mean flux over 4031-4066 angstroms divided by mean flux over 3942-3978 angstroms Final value 1.43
